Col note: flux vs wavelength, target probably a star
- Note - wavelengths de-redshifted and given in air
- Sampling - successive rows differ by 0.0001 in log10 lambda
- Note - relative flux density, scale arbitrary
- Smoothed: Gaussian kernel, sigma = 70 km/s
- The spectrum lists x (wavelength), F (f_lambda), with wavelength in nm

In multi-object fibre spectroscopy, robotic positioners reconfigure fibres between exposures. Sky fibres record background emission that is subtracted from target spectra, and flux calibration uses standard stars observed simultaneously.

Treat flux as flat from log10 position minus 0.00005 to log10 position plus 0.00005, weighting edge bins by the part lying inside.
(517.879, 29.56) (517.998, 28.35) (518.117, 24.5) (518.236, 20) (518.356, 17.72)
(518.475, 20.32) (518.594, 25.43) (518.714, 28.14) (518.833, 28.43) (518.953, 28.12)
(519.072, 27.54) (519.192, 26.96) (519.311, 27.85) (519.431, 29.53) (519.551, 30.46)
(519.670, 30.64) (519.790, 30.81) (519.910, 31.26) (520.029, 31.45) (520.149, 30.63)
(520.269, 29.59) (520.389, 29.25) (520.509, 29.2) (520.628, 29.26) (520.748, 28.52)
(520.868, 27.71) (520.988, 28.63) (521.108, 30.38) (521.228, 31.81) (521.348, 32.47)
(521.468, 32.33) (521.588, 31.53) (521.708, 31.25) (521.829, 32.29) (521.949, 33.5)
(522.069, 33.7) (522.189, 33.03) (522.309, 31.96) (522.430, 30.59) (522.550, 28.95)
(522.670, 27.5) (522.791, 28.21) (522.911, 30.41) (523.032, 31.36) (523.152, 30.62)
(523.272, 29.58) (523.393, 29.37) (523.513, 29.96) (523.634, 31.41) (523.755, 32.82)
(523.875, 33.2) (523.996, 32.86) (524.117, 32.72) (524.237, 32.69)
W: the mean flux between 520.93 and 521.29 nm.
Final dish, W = 30.3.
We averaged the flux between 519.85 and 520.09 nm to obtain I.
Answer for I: 31.4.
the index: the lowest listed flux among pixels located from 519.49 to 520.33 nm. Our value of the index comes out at 29.59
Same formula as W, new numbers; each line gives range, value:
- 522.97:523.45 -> 30.2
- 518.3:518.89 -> 24.1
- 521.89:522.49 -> 32.6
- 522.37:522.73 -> 29.1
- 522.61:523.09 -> 29.3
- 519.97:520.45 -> 30.2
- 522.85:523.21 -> 30.8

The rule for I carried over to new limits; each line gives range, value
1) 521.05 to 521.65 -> 31.7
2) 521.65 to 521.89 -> 31.7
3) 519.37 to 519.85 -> 30.3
